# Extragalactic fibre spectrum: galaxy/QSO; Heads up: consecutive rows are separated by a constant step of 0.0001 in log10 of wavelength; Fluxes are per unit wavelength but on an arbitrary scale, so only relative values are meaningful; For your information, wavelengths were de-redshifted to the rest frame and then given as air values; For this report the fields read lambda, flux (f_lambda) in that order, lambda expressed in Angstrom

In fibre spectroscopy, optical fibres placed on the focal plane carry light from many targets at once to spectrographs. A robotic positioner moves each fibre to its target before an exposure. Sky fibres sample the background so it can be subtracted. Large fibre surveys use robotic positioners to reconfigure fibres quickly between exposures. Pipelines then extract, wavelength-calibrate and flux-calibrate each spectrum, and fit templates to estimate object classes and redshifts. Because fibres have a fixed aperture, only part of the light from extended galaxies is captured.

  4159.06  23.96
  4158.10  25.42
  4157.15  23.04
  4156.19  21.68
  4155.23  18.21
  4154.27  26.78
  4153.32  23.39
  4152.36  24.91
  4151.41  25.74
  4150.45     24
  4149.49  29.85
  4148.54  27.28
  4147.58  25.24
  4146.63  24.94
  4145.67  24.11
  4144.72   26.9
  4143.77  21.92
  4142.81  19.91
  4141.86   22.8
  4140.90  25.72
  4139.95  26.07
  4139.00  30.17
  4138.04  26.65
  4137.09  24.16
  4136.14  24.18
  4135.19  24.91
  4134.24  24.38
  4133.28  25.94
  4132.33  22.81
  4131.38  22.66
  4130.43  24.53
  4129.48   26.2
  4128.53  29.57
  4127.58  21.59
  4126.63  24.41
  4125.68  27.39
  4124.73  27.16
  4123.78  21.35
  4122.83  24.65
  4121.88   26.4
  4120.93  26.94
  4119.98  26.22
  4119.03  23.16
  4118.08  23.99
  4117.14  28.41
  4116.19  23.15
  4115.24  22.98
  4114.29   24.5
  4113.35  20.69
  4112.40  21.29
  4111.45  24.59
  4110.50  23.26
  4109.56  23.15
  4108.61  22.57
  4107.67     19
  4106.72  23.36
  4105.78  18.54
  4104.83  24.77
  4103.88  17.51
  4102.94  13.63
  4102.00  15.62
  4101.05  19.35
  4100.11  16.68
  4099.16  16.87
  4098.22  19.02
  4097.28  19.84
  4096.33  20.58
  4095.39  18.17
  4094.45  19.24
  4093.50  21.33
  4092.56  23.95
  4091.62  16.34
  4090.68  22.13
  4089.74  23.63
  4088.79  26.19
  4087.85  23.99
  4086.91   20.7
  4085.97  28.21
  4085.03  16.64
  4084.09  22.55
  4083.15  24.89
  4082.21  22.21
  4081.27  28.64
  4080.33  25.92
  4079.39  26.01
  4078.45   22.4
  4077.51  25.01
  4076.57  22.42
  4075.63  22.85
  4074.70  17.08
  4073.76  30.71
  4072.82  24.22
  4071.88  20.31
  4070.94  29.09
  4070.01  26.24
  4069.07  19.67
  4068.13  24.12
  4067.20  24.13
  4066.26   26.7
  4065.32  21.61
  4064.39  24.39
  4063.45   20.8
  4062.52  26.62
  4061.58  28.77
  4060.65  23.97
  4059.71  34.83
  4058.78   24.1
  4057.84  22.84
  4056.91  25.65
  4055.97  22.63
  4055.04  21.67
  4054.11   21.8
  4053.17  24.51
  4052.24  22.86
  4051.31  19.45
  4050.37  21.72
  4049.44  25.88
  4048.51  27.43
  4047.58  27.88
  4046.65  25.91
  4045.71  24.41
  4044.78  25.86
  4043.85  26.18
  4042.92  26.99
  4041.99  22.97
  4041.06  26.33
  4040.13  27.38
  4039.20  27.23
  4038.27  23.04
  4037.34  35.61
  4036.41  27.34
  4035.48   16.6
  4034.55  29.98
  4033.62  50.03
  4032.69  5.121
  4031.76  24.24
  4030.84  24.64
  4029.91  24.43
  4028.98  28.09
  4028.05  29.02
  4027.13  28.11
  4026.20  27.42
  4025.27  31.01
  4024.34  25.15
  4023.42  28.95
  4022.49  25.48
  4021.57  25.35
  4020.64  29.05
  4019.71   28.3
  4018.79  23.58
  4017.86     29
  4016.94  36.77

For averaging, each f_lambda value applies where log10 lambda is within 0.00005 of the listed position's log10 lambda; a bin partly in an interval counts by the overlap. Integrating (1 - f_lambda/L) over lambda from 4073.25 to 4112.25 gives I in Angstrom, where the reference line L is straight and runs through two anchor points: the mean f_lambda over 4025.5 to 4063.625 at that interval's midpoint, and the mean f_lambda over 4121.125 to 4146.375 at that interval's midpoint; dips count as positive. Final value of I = 5.5 Angstrom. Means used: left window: 25.7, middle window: 21.7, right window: 24.9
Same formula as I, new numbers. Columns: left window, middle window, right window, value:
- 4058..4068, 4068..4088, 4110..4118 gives 0.90 Angstrom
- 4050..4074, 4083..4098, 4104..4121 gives 1.27 Angstrom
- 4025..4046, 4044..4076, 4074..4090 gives 0.70 Angstrom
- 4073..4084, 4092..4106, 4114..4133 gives 3.18 Angstrom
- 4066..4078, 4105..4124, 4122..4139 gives 0.99 Angstrom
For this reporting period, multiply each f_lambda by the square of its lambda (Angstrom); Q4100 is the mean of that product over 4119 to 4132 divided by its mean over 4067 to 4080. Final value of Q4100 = 1.1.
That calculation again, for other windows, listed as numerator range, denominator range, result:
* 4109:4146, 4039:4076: 1.03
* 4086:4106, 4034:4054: 0.81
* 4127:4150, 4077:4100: 1.16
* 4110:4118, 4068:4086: 1.01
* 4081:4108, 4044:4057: 0.88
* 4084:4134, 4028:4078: 0.92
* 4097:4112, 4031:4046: 0.78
